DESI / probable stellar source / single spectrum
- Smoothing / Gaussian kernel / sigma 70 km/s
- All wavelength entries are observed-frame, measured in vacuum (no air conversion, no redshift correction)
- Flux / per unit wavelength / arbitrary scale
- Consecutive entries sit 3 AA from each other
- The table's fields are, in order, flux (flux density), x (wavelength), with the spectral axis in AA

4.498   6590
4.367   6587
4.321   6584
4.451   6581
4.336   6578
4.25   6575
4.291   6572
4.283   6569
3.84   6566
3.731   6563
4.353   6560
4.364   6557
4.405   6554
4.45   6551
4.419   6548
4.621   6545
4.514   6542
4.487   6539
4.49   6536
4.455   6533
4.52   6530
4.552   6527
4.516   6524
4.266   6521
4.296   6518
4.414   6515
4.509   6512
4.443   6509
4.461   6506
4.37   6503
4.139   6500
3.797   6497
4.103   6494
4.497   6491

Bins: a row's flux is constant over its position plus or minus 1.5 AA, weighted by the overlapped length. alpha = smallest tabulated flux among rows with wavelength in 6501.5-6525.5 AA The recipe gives 4.266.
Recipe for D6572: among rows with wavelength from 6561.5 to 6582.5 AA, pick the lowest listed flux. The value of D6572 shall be 3.731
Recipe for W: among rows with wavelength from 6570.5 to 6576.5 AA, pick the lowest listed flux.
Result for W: 4.25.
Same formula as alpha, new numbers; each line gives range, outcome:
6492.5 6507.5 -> 3.797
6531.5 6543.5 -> 4.455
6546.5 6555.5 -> 4.405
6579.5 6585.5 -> 4.321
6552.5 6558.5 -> 4.364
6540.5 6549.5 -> 4.419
